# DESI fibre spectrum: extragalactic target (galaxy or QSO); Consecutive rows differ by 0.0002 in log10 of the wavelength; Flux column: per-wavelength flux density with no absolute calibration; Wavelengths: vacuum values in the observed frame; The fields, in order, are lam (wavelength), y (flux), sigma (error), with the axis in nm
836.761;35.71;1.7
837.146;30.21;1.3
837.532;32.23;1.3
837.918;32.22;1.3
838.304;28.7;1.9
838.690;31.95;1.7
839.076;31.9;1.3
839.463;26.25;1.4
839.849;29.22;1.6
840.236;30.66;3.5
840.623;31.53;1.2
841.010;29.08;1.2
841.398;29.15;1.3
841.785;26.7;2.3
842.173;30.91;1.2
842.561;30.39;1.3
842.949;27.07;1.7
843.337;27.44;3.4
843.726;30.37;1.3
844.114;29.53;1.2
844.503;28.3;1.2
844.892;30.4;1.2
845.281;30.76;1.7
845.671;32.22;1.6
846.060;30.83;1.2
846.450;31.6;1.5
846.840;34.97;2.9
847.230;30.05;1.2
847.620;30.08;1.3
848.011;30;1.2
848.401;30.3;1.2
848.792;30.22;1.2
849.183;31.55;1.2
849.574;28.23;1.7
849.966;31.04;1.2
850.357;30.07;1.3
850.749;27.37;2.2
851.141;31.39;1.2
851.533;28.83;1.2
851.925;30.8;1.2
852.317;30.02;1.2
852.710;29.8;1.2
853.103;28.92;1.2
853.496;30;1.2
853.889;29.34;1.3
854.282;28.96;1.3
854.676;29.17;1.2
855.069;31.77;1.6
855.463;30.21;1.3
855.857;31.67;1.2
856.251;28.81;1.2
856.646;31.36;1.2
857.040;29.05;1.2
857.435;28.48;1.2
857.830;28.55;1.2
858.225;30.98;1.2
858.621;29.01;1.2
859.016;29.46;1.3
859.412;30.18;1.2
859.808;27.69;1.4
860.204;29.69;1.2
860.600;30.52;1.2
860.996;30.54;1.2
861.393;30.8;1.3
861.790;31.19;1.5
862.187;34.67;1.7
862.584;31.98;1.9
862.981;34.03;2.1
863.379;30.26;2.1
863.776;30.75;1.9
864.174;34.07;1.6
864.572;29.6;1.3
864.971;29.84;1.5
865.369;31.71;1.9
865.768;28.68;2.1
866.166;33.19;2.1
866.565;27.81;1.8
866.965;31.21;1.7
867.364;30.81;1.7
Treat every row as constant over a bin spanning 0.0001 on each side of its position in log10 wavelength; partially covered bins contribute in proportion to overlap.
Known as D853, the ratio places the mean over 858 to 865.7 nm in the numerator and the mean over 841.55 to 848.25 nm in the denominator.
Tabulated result 1.02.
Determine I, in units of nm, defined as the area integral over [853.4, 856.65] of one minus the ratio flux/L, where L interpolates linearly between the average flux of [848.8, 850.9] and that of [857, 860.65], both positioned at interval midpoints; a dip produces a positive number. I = -0.06 nm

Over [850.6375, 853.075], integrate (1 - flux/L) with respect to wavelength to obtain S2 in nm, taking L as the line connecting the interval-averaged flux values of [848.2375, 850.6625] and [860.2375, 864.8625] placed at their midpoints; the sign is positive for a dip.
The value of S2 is 0.05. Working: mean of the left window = 30.1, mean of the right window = 31.6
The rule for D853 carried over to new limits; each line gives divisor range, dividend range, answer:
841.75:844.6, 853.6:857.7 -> 1.03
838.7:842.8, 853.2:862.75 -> 1.02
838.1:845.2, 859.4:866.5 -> 1.05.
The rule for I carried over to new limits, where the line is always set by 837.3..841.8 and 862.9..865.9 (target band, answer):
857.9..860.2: 0.105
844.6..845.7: -0.014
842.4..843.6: 0.074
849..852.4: 0.068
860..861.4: 0.027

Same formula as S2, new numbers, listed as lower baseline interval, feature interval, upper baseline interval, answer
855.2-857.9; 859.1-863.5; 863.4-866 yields -0.09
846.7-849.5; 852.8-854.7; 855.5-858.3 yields 0.05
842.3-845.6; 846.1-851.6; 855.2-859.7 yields -0.17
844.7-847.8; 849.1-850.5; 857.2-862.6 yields 0.04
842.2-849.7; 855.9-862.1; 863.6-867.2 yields 0.14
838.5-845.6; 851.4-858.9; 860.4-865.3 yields 0.25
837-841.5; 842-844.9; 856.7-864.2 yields 0.11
